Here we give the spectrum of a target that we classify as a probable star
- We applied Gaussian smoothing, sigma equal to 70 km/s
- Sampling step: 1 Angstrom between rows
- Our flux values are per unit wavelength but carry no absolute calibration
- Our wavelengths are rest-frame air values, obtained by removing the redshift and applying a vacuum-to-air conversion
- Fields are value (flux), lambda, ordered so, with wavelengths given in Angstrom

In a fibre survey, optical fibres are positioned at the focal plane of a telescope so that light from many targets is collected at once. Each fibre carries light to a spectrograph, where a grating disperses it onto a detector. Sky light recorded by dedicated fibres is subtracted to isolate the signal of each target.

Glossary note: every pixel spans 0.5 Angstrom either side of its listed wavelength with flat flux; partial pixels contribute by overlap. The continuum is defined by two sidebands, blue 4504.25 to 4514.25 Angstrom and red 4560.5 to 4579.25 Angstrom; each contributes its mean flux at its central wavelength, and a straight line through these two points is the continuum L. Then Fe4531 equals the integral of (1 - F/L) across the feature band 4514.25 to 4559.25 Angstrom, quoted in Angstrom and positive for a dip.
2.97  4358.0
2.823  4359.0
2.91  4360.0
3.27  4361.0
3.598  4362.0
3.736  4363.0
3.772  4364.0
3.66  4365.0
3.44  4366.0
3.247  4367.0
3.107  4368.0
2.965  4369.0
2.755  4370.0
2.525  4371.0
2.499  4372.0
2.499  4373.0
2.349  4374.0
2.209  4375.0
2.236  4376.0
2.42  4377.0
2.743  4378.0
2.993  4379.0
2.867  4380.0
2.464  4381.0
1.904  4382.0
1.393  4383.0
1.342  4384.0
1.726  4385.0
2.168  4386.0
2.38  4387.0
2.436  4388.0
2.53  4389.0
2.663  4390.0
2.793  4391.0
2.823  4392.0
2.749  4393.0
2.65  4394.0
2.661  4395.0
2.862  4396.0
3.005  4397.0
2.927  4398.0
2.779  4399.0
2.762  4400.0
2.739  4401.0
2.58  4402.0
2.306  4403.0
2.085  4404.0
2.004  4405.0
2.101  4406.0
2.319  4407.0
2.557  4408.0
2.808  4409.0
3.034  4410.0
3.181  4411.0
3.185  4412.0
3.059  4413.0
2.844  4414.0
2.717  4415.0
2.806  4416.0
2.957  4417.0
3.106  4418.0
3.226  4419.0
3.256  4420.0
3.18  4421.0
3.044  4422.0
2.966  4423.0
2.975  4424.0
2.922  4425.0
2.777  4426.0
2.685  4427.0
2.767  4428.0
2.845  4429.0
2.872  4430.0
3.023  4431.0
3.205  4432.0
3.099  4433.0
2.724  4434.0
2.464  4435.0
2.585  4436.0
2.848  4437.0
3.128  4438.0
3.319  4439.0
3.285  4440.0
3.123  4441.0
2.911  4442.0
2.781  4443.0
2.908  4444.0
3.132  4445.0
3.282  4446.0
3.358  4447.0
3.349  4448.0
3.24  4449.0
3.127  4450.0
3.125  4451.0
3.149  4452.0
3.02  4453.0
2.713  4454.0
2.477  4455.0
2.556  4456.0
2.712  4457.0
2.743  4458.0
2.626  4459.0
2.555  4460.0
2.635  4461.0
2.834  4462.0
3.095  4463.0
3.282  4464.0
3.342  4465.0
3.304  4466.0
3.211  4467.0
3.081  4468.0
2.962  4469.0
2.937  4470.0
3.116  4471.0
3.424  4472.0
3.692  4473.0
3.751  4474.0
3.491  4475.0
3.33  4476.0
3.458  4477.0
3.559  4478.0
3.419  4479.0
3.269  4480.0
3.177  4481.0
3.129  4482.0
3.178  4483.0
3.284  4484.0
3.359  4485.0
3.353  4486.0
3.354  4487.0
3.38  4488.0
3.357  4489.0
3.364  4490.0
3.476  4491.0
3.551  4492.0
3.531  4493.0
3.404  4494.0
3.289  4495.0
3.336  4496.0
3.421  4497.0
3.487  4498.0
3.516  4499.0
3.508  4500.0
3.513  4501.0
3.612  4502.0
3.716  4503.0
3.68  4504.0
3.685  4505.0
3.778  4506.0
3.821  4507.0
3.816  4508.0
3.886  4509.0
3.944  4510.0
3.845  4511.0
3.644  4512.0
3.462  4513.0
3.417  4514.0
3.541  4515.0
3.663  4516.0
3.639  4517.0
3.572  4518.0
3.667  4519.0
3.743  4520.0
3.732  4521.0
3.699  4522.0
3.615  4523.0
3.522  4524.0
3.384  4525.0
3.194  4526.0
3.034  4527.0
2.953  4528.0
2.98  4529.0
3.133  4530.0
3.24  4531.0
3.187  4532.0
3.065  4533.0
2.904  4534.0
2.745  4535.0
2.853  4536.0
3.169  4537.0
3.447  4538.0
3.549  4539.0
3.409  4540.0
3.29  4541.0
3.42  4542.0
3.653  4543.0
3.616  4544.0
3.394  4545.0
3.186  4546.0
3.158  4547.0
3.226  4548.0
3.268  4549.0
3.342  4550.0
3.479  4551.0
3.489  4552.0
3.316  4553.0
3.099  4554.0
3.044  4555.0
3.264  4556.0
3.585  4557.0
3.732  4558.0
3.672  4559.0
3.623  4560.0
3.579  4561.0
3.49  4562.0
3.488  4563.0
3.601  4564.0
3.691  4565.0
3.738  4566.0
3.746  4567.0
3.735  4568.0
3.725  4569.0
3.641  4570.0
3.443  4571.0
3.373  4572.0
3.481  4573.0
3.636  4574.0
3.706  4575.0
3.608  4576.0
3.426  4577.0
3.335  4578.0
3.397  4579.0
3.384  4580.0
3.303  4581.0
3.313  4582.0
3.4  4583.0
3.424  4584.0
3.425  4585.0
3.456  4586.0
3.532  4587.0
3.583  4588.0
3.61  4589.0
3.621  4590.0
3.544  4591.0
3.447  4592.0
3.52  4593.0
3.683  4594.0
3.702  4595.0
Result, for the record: 3.82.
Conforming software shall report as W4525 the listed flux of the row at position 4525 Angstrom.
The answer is 3.384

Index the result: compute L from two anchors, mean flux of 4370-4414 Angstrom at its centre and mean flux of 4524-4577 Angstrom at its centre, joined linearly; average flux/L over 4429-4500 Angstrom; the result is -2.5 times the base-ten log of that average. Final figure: -0.08 mag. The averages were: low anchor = 2.53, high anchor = 3.38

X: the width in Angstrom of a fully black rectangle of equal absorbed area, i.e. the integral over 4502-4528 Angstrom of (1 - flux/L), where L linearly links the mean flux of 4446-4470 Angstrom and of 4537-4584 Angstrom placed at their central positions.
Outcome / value -2.93 Angstrom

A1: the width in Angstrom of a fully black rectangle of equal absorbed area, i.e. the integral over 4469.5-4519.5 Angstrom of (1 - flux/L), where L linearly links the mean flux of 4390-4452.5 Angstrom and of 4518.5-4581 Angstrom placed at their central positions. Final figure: -4.9 Angstrom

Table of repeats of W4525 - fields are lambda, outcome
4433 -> 3.099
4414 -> 2.844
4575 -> 3.706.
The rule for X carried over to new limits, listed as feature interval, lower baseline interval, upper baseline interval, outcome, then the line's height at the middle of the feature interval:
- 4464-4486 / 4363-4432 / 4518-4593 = -1.8 Angstrom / 3.06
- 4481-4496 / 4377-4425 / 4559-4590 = -1.2 Angstrom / 3.1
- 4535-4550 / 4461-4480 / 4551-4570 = 0.7 Angstrom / 3.48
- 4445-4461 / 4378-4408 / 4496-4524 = 0.7 Angstrom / 3.07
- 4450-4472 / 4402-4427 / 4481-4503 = 1.5 Angstrom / 3.16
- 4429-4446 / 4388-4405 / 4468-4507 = 0.2 Angstrom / 3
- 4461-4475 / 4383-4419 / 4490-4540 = -0.5 Angstrom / 3.11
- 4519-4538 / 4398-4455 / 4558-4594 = 0.5 Angstrom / 3.33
